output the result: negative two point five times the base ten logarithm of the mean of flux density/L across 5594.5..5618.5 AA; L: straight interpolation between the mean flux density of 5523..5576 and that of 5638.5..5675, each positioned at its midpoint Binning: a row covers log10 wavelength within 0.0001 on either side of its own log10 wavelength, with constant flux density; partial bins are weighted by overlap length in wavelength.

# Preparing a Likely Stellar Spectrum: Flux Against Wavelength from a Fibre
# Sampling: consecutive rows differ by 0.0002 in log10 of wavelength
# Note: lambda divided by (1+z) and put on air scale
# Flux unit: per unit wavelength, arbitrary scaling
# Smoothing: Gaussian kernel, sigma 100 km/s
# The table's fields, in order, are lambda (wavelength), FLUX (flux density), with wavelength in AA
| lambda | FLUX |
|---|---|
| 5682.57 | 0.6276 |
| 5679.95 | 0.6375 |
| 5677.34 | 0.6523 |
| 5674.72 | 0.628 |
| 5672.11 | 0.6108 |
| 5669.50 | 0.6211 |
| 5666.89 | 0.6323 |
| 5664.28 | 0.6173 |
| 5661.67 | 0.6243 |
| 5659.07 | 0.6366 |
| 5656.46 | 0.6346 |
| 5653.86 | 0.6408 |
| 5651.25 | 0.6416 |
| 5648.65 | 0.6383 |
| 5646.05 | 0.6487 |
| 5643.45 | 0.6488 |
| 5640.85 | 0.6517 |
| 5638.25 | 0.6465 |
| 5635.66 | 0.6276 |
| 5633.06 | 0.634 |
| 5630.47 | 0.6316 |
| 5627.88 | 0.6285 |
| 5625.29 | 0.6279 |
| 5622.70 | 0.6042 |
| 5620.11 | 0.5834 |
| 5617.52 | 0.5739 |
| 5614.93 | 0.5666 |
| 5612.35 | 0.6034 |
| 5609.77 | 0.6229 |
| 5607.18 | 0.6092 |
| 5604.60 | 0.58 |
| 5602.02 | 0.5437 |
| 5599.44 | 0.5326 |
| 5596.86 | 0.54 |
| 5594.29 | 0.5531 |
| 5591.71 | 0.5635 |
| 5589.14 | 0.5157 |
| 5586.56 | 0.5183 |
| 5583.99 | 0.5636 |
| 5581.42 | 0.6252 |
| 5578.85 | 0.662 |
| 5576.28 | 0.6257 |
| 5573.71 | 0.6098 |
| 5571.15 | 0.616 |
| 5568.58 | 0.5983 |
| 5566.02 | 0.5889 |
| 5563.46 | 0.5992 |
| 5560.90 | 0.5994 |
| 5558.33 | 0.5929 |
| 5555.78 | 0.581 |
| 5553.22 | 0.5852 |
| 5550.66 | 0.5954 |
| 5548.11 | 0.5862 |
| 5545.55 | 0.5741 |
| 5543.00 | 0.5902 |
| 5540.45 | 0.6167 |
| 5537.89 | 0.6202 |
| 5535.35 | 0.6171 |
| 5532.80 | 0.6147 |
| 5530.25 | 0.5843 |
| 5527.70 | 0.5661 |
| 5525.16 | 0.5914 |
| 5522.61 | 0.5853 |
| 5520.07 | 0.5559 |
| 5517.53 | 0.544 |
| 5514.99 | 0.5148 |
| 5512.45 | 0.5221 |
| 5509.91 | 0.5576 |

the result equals 0.08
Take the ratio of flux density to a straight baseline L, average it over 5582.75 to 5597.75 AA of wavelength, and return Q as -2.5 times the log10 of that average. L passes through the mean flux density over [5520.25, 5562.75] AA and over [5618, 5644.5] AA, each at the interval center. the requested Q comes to 0.13 mag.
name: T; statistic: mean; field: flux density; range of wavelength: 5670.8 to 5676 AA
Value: 0.62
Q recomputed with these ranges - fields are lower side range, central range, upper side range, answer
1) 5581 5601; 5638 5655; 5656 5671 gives -0.06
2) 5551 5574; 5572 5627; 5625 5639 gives 0.06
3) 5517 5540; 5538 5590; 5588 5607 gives -0.04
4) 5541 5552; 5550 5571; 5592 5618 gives -0.02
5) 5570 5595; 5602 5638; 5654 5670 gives 0.00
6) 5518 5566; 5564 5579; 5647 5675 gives -0.02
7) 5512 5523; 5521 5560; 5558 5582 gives -0.04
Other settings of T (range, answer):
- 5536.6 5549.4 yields 0.598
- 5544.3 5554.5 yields 0.585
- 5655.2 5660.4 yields 0.636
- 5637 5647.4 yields 0.649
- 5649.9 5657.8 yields 0.639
